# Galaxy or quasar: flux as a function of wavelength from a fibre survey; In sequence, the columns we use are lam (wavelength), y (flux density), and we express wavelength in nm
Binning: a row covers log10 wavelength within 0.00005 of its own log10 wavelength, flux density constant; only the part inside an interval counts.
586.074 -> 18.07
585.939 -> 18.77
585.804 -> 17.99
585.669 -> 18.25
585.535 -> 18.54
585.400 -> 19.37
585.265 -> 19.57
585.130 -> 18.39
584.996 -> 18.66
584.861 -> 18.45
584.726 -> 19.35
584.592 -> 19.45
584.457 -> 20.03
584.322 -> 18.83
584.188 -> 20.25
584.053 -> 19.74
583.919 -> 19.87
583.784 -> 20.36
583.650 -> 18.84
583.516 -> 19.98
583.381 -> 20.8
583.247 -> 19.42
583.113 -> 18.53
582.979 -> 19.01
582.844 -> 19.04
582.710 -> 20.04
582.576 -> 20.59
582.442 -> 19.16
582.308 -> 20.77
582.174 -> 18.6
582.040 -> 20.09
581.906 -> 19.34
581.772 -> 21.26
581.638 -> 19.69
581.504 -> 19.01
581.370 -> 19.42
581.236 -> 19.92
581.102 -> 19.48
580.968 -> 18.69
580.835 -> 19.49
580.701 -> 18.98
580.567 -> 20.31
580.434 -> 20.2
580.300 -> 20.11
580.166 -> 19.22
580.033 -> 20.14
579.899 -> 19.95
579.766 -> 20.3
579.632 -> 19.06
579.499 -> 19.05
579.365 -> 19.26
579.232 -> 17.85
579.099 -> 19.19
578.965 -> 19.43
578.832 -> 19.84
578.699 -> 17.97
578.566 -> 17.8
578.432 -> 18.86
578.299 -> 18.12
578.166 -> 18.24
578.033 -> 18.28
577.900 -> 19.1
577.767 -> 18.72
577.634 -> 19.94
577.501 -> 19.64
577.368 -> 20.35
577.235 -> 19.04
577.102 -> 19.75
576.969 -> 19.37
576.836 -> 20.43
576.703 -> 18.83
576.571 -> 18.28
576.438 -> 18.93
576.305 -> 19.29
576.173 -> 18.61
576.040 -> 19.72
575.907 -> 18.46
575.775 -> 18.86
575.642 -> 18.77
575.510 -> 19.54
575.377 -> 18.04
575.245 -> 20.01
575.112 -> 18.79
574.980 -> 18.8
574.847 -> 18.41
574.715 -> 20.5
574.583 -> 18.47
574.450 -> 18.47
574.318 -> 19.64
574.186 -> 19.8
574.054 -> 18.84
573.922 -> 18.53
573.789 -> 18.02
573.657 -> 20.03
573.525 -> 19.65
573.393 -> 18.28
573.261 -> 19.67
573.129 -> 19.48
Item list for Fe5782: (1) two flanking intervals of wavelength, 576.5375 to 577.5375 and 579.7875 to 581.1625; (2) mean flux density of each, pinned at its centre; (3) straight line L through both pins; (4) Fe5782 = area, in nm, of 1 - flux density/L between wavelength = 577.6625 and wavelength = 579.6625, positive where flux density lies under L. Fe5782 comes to 0.09 nm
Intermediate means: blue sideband 19.5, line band 18.7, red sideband 19.7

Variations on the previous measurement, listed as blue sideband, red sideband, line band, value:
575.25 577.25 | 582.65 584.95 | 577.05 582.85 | -0.03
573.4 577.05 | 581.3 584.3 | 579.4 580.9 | -0.02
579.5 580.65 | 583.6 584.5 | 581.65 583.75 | 0.01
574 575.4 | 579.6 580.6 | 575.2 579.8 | 0.12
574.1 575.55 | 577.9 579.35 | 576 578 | -0.05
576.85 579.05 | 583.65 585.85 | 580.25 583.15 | -0.08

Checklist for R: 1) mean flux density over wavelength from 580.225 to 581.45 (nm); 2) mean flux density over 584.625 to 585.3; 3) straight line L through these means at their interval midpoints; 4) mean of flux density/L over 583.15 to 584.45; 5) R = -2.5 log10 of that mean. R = -0.04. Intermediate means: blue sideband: 19.6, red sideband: 18.9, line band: 19.8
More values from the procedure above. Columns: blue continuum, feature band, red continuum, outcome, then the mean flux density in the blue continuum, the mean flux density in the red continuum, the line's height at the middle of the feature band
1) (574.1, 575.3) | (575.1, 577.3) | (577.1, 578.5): 0.00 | 19.2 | 19.1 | 19.1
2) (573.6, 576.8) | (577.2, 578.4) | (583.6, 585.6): 0.00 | 19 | 19.3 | 19.1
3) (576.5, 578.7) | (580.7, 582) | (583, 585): -0.01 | 19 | 19.5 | 19.3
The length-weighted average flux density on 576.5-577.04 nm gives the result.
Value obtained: 19.2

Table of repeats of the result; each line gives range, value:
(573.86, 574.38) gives 19.2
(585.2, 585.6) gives 19.1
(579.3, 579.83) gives 19.4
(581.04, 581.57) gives 19.4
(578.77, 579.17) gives 19.5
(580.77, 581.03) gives 19.2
